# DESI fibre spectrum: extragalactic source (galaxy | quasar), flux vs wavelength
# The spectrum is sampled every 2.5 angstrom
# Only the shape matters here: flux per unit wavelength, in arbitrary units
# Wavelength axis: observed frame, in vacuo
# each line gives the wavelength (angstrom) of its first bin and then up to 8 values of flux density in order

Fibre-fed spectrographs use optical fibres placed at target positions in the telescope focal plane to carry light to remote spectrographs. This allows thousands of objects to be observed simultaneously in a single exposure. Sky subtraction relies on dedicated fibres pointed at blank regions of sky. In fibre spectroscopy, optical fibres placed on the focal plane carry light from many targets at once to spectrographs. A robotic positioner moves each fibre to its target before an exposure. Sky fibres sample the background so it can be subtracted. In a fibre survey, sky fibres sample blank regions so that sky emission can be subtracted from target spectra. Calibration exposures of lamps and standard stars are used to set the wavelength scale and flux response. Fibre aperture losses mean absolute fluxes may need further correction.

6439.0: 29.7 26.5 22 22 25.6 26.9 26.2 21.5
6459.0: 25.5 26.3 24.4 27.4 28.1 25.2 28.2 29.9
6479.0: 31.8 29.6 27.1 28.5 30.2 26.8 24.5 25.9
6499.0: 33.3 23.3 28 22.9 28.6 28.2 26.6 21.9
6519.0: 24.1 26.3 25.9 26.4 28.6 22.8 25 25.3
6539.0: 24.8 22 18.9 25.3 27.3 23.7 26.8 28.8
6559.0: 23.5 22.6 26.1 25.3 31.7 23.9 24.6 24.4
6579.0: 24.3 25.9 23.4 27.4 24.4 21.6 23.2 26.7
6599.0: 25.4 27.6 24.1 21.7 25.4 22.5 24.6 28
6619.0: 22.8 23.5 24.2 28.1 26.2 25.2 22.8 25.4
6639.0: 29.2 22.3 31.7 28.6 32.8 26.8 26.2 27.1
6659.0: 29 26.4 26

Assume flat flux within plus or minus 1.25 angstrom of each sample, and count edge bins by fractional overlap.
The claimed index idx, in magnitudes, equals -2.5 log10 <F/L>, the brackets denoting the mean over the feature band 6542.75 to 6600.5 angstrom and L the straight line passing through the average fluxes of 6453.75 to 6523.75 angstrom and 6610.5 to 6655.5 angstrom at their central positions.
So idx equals 0.06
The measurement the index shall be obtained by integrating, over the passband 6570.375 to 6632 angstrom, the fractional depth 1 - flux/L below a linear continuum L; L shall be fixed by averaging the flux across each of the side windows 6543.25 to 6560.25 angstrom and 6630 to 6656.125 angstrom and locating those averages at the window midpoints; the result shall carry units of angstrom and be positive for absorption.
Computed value 3.3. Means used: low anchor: 25.1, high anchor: 27.1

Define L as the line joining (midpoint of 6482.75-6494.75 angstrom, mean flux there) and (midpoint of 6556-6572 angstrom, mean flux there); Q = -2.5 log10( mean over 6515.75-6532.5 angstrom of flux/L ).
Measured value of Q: 0.06 mag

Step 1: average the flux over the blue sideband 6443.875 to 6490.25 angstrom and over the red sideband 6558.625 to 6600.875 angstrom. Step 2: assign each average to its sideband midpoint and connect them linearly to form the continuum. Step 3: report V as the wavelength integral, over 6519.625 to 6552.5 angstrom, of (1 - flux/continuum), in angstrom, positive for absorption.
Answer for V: 1.2 angstrom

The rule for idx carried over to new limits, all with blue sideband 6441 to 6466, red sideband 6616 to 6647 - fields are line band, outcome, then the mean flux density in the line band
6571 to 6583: 0.04 mag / 24.6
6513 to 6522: 0.03 mag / 24.5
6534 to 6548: 0.08 mag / 23.5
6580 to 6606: 0.03 mag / 24.9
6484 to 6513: -0.09 mag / 27.3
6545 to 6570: -0.02 mag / 26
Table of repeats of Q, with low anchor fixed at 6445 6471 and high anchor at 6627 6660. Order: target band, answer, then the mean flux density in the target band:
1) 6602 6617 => 0.11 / 24.4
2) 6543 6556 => 0.06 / 24.8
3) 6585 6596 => 0.10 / 24.3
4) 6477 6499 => -0.11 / 28.4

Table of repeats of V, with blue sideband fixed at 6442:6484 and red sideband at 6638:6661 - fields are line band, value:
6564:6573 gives 0.2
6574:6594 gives 2.2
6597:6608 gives 1.1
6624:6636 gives 1.1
